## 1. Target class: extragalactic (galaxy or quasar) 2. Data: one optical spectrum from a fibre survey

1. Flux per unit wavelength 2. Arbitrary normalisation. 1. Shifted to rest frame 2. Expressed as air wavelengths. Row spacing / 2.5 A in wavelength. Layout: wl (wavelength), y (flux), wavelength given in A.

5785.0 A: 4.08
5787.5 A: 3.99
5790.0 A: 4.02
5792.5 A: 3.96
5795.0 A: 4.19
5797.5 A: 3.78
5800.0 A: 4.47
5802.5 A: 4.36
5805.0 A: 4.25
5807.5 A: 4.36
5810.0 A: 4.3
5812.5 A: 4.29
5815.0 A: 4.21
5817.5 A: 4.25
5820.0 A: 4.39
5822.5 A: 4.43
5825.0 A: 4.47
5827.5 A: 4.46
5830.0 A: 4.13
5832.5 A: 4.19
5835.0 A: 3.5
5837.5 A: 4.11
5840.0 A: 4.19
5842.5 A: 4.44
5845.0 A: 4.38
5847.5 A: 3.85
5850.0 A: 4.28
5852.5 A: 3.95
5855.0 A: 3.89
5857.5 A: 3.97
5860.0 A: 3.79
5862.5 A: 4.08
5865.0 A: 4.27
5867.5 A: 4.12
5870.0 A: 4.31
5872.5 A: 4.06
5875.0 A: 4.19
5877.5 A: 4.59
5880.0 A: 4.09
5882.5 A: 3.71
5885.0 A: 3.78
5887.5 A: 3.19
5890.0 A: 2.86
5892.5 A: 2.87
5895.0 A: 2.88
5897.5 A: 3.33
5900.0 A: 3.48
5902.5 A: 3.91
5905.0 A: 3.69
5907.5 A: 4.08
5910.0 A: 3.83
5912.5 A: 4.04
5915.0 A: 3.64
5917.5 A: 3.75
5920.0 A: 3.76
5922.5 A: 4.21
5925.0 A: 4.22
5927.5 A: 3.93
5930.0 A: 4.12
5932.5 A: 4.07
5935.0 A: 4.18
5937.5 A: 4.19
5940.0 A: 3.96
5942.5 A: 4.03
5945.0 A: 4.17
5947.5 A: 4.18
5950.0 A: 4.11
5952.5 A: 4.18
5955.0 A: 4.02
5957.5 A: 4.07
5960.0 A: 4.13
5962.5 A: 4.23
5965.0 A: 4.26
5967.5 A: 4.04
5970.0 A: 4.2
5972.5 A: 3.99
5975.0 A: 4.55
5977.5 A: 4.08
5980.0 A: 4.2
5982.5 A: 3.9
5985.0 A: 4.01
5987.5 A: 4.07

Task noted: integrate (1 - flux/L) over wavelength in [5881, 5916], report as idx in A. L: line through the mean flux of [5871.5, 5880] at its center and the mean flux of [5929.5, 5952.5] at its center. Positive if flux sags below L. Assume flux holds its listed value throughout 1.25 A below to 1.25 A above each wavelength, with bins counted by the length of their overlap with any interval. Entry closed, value 5.69 A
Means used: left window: 4.26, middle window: 3.52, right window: 4.12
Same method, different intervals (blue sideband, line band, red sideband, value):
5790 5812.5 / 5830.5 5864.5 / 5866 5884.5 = 0.89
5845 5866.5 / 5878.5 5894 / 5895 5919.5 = 1.68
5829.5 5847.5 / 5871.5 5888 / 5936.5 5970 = 0.56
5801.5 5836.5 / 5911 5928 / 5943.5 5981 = 1.03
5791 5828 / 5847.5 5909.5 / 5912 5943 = 4.68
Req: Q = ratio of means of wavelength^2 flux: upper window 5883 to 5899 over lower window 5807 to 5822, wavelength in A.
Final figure 0.76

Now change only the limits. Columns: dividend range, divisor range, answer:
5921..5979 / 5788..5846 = 1.03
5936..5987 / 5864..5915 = 1.12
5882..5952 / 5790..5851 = 0.93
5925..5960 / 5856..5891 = 1.07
